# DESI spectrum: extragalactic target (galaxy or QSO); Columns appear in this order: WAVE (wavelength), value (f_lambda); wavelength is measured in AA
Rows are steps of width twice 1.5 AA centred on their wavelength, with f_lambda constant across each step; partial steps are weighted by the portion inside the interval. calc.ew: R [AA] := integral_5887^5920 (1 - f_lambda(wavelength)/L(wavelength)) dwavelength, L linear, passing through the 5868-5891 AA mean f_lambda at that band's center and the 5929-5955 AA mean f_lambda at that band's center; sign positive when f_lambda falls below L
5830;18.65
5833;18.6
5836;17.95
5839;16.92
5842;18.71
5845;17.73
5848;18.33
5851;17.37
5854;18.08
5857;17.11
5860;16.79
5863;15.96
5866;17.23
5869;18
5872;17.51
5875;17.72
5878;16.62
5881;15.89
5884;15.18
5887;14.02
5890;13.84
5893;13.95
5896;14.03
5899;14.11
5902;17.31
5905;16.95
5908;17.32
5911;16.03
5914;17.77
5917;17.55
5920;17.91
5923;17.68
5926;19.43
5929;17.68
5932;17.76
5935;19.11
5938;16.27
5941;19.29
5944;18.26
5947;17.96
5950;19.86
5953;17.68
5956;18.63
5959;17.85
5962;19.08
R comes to 2.06 AA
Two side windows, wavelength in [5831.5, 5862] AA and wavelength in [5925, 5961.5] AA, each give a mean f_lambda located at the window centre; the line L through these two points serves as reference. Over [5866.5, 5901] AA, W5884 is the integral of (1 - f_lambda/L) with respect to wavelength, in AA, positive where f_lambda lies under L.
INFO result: 4.5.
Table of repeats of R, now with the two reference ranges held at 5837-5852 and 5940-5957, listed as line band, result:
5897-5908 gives 1.2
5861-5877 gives 0.7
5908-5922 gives 0.8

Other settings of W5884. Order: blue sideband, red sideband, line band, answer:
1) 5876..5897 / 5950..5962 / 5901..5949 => -2.8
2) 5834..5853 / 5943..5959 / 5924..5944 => 0.1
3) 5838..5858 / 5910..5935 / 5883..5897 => 2.9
